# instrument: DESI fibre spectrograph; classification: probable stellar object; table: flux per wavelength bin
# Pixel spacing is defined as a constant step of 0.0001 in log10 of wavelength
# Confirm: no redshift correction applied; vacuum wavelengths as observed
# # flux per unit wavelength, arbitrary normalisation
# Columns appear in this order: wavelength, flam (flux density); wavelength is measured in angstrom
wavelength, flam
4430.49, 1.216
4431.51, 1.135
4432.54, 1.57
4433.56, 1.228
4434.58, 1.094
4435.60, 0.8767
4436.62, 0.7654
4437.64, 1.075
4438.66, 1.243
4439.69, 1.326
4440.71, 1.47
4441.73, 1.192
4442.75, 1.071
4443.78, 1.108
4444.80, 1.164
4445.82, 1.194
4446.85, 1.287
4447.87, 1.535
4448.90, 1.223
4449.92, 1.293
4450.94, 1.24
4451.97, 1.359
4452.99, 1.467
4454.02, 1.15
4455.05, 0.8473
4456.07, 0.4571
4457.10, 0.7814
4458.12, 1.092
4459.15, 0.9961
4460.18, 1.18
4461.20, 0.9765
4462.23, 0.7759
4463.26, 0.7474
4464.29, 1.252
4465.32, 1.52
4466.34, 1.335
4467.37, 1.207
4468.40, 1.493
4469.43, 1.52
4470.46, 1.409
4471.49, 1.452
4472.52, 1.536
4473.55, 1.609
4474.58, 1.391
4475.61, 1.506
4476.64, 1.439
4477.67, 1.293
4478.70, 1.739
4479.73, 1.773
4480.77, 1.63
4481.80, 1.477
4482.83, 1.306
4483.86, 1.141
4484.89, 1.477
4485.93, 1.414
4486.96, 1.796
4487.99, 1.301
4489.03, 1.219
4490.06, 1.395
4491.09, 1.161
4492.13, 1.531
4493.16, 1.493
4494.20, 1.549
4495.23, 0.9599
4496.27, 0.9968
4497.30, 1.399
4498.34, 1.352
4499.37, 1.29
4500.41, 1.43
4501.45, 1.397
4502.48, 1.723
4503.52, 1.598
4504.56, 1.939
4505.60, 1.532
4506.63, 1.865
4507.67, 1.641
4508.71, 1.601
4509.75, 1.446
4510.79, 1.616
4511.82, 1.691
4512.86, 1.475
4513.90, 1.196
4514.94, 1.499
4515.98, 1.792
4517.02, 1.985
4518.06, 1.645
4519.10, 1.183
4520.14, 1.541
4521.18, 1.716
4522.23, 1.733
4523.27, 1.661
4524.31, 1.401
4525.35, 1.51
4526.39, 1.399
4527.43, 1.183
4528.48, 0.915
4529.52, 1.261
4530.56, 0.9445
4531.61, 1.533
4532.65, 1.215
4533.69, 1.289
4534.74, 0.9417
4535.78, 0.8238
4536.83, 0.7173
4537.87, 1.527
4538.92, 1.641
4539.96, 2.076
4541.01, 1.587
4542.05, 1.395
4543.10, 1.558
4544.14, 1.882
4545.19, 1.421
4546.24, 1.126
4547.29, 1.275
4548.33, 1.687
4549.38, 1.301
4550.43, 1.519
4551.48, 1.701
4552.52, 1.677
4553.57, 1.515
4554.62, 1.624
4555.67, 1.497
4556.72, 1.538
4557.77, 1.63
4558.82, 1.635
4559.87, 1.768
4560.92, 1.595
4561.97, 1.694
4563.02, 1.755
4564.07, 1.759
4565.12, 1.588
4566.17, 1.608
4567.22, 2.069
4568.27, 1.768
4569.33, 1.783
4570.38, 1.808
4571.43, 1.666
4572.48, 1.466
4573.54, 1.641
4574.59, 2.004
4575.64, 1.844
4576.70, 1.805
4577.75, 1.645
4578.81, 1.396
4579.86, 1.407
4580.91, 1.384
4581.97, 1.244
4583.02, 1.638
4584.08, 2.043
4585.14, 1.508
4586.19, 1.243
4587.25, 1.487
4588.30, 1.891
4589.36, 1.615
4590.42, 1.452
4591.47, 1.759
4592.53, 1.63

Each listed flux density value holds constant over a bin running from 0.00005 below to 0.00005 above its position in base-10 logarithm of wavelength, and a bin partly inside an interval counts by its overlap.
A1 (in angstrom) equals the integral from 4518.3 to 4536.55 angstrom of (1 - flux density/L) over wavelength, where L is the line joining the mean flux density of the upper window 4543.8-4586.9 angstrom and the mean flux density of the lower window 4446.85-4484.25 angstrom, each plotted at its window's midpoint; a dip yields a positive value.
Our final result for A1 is 2.2 angstrom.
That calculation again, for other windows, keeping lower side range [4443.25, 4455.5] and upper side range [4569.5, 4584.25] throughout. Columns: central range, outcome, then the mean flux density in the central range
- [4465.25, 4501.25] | -1.9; 1.41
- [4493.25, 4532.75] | -1.0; 1.47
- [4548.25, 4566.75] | -0.5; 1.62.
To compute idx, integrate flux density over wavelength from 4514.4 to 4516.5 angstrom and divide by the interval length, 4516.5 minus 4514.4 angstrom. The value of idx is 1.64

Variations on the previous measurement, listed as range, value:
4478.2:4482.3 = 1.65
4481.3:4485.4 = 1.35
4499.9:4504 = 1.54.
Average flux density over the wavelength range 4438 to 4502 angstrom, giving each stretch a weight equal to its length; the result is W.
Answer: 1.3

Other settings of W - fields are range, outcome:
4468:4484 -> 1.49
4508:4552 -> 1.44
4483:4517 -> 1.47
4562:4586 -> 1.67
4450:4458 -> 1.06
